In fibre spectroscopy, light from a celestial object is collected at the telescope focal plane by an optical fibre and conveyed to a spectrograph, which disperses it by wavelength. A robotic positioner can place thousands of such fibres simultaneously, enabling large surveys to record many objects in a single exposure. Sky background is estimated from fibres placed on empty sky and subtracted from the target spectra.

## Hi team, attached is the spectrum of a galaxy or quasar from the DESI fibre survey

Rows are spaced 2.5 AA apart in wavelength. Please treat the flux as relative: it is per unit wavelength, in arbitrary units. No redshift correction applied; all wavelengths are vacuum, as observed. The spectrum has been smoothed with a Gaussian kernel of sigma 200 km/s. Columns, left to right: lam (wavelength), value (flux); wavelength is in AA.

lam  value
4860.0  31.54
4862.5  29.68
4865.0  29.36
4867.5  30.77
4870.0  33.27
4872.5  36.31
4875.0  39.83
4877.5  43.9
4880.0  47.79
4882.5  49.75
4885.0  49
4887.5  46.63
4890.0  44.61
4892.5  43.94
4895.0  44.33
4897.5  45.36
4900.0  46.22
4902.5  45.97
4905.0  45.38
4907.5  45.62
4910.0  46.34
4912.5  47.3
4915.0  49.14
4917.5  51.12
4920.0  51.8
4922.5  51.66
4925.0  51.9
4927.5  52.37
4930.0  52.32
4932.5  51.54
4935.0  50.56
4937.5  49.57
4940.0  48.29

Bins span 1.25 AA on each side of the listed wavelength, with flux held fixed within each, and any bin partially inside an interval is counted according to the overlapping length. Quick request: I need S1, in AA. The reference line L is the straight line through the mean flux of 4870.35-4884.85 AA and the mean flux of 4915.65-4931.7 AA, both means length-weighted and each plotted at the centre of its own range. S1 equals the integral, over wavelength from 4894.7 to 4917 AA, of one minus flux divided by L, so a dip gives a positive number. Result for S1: 0.9 AA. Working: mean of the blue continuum 43.3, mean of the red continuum 51.8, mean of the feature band 46.4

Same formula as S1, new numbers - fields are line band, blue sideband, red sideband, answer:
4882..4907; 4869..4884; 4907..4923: -0.4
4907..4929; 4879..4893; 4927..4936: 0.2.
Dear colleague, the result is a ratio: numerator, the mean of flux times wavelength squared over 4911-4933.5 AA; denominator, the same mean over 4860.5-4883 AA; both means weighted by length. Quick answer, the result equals 1.4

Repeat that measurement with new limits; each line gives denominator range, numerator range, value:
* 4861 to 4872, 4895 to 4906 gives 1.48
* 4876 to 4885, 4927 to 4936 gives 1.12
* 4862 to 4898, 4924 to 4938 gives 1.28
